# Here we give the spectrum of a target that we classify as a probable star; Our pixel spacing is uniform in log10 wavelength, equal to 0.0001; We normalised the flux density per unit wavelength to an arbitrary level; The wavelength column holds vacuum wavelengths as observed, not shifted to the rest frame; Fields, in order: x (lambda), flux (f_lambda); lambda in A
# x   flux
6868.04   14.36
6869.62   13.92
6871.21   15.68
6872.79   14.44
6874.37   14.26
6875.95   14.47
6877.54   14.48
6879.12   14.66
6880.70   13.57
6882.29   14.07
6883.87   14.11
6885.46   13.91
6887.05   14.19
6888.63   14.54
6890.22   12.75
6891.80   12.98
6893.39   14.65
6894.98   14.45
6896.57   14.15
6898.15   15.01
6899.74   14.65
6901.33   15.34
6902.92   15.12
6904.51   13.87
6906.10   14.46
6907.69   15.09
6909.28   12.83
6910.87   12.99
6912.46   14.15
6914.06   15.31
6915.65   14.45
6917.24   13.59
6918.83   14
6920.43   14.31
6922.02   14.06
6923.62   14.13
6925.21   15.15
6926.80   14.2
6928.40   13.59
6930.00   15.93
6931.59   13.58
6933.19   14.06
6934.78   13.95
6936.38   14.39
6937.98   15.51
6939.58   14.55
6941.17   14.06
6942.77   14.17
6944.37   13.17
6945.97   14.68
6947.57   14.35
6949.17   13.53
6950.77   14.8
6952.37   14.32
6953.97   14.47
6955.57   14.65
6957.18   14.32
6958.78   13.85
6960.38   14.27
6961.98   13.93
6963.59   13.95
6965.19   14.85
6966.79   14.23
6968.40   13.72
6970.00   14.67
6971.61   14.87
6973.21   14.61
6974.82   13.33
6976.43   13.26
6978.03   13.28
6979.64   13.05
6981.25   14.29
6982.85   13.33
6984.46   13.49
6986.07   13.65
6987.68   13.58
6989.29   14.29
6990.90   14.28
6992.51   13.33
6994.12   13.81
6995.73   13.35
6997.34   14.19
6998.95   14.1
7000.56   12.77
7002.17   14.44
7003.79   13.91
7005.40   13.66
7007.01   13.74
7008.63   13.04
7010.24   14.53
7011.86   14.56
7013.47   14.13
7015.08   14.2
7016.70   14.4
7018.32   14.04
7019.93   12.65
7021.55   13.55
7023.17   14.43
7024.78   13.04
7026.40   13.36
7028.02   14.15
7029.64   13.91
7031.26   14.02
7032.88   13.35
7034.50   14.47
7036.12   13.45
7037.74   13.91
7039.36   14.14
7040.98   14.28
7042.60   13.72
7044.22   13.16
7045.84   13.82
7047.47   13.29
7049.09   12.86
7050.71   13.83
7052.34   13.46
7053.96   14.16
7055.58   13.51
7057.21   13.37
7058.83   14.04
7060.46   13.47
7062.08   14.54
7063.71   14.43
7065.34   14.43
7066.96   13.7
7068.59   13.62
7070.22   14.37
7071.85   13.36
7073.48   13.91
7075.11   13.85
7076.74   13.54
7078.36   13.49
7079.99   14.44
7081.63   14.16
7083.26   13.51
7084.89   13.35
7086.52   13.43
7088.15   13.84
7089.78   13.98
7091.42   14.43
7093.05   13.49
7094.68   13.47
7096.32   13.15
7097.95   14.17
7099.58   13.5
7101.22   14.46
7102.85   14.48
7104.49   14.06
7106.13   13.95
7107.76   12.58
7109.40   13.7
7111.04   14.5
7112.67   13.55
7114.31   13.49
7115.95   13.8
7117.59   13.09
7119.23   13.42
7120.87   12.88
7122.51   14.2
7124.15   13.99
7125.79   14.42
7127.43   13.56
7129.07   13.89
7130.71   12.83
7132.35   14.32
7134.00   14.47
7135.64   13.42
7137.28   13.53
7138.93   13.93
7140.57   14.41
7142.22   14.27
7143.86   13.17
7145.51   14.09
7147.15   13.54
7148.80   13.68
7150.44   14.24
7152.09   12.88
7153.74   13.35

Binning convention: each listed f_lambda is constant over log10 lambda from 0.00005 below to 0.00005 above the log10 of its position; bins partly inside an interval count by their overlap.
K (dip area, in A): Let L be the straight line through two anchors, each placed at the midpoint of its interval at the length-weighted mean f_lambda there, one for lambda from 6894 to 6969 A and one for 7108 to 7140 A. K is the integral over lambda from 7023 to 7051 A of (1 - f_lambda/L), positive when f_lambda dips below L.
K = 0.5 A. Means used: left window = 14.3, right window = 13.7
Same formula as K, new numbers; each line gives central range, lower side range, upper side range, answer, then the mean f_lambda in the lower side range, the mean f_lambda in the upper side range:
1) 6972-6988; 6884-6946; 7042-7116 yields 0.5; 14.2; 13.8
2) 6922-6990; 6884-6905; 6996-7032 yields -0.4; 14.3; 13.8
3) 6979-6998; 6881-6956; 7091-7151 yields 0.5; 14.3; 13.8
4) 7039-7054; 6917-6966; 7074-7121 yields 0.3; 14.3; 13.7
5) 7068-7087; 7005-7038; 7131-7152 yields 0.1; 13.8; 13.9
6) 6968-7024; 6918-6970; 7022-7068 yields 0.7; 14.3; 13.8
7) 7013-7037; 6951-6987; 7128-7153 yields 0.2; 14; 13.8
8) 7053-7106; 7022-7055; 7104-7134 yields -0.6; 13.7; 13.7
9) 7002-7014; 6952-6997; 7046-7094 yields -0.1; 14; 13.8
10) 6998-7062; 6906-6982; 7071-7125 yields 0.7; 14.2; 13.7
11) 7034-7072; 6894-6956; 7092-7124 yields 0.2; 14.3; 13.7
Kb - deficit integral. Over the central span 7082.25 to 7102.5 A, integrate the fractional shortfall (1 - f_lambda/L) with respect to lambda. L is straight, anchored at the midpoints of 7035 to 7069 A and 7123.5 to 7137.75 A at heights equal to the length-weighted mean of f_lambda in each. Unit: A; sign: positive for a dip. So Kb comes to 0.08 A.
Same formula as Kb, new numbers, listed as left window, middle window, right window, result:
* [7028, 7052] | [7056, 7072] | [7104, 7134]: -0.26 A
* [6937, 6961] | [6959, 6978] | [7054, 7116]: 0.18 A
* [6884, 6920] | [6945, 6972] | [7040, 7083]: -0.48 A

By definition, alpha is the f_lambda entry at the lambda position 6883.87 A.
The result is 14.11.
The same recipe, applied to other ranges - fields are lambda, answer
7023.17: 14.43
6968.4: 13.72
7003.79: 13.91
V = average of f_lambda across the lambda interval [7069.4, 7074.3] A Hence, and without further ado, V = 13.9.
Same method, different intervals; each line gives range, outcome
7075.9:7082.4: 13.9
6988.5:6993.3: 14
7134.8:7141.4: 13.8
